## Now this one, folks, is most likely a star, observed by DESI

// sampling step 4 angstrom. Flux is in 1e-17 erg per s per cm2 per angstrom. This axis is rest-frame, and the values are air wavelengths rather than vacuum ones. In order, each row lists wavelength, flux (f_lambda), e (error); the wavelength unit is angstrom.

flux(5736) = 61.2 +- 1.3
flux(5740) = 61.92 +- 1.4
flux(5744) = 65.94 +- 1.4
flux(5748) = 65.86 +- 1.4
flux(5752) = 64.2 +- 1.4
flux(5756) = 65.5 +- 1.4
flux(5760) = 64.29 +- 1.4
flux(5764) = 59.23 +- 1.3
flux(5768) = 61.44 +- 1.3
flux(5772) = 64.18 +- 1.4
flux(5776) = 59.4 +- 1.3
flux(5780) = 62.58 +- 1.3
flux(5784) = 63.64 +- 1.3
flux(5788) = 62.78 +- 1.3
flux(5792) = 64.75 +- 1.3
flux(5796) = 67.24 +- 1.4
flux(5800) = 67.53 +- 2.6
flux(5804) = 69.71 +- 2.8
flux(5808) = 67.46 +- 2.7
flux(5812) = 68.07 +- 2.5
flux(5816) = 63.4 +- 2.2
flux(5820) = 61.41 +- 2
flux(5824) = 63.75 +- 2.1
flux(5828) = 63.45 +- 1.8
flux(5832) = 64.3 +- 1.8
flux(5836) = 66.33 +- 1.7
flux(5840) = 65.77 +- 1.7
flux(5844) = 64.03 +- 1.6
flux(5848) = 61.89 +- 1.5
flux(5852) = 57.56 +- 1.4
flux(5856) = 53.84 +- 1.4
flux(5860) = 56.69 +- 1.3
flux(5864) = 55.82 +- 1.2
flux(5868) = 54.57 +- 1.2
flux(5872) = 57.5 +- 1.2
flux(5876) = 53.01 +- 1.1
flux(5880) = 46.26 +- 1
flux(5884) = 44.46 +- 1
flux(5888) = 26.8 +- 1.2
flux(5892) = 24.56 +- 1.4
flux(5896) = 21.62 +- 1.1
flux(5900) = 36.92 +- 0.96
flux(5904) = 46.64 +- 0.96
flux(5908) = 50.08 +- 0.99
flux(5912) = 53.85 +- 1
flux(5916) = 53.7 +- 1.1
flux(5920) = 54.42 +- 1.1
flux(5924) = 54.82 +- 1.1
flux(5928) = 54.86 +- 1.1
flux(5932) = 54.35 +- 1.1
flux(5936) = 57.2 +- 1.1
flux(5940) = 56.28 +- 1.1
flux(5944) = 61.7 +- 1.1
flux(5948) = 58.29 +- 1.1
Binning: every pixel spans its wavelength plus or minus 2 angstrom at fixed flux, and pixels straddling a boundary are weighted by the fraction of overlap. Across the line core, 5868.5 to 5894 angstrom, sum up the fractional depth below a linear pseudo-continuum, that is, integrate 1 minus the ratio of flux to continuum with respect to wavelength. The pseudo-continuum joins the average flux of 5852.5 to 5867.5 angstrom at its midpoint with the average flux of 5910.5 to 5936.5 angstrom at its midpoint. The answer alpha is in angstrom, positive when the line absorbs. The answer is 5.74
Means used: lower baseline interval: 55.6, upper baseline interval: 54.6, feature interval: 42.8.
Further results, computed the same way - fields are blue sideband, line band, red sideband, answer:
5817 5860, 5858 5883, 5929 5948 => 2.9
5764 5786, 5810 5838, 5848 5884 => -3.2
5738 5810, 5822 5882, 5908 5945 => 0.8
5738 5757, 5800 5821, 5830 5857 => -1.1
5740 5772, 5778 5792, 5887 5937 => -0.7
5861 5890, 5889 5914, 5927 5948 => 6.7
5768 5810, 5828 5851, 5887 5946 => -2.4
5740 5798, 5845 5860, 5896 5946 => -0.3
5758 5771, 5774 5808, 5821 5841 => -1.0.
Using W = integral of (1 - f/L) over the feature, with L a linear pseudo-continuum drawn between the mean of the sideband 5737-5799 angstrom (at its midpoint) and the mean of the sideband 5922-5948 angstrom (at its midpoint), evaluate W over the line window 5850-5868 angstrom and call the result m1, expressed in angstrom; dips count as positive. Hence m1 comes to 1.20 angstrom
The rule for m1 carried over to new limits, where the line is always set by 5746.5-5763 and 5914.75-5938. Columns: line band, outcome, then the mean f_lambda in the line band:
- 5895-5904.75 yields 3.7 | 35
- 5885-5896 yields 5.9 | 26.6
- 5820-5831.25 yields -0.5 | 63.3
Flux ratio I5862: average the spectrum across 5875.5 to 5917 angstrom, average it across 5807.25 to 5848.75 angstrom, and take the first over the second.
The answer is 0.63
